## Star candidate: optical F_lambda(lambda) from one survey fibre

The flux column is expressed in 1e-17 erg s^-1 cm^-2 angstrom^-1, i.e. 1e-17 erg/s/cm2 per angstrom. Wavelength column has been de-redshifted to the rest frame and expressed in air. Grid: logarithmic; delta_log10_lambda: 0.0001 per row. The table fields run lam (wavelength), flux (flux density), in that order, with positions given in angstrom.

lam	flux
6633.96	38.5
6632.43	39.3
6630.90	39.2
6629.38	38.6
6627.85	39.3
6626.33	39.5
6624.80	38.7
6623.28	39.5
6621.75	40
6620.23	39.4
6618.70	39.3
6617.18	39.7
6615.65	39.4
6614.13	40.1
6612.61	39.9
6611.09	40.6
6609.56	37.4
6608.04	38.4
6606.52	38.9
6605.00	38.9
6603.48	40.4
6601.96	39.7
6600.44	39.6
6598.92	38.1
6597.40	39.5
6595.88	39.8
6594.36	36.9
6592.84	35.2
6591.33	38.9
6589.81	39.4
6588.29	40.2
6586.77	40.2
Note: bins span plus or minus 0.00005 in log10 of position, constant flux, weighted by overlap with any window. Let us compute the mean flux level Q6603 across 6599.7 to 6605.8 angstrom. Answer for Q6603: 39.7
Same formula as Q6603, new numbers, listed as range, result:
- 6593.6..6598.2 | 38.7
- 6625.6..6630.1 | 39.2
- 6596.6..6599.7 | 38.8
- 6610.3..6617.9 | 39.9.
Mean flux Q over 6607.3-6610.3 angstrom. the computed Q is 37.9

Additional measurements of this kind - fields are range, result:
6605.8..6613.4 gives 39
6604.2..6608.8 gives 38.8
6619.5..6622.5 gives 39.8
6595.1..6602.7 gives 39.3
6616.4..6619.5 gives 39.4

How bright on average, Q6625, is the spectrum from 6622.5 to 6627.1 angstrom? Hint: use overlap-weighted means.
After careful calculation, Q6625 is 39.2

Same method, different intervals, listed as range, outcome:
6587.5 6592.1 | 39.5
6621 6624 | 39.7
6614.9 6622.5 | 39.5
